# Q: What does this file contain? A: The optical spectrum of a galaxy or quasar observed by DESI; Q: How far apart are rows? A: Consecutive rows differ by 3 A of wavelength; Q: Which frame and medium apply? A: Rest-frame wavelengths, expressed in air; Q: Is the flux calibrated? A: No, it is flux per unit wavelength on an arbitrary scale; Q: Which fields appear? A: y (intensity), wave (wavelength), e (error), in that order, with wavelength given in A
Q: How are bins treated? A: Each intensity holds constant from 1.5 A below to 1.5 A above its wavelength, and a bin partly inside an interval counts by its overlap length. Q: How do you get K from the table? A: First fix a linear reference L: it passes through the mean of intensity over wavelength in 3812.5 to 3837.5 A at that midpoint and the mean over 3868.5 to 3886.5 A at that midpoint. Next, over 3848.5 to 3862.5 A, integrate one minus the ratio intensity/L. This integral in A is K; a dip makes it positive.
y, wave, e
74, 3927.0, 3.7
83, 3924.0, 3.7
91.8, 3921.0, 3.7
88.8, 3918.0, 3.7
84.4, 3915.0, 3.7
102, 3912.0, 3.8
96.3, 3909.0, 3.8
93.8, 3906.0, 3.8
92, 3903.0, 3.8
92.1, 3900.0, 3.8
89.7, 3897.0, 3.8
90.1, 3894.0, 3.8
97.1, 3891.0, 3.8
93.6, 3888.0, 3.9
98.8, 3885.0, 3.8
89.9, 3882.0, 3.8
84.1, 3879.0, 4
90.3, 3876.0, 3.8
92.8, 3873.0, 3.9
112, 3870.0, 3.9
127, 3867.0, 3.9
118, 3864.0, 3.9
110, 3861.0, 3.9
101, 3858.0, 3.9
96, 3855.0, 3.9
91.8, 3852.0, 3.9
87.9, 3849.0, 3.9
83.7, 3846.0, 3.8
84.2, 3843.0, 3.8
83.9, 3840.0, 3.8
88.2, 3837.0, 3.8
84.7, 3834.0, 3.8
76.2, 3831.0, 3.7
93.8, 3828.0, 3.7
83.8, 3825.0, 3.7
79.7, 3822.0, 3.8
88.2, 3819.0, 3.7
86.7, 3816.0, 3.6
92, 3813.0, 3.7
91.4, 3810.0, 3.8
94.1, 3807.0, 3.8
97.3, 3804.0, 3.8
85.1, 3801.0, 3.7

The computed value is -1.1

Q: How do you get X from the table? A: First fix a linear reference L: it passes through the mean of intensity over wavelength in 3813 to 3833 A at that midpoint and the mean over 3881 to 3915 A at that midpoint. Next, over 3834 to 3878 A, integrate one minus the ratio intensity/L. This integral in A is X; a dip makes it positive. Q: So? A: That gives -3.92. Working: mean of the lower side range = 85.3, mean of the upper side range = 93.8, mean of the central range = 97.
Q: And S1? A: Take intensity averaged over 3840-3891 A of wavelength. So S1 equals 97.2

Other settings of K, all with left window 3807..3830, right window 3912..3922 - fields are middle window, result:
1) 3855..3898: -4.9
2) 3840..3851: 0.4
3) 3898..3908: -0.3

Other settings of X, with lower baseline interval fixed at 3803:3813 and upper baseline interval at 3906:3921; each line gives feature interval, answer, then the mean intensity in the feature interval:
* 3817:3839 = 2.0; 85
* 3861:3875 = -2.7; 111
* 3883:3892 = -0.3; 96.1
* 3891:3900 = 0.1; 91.5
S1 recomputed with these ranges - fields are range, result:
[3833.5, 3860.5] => 90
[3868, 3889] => 95.3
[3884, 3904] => 93.2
